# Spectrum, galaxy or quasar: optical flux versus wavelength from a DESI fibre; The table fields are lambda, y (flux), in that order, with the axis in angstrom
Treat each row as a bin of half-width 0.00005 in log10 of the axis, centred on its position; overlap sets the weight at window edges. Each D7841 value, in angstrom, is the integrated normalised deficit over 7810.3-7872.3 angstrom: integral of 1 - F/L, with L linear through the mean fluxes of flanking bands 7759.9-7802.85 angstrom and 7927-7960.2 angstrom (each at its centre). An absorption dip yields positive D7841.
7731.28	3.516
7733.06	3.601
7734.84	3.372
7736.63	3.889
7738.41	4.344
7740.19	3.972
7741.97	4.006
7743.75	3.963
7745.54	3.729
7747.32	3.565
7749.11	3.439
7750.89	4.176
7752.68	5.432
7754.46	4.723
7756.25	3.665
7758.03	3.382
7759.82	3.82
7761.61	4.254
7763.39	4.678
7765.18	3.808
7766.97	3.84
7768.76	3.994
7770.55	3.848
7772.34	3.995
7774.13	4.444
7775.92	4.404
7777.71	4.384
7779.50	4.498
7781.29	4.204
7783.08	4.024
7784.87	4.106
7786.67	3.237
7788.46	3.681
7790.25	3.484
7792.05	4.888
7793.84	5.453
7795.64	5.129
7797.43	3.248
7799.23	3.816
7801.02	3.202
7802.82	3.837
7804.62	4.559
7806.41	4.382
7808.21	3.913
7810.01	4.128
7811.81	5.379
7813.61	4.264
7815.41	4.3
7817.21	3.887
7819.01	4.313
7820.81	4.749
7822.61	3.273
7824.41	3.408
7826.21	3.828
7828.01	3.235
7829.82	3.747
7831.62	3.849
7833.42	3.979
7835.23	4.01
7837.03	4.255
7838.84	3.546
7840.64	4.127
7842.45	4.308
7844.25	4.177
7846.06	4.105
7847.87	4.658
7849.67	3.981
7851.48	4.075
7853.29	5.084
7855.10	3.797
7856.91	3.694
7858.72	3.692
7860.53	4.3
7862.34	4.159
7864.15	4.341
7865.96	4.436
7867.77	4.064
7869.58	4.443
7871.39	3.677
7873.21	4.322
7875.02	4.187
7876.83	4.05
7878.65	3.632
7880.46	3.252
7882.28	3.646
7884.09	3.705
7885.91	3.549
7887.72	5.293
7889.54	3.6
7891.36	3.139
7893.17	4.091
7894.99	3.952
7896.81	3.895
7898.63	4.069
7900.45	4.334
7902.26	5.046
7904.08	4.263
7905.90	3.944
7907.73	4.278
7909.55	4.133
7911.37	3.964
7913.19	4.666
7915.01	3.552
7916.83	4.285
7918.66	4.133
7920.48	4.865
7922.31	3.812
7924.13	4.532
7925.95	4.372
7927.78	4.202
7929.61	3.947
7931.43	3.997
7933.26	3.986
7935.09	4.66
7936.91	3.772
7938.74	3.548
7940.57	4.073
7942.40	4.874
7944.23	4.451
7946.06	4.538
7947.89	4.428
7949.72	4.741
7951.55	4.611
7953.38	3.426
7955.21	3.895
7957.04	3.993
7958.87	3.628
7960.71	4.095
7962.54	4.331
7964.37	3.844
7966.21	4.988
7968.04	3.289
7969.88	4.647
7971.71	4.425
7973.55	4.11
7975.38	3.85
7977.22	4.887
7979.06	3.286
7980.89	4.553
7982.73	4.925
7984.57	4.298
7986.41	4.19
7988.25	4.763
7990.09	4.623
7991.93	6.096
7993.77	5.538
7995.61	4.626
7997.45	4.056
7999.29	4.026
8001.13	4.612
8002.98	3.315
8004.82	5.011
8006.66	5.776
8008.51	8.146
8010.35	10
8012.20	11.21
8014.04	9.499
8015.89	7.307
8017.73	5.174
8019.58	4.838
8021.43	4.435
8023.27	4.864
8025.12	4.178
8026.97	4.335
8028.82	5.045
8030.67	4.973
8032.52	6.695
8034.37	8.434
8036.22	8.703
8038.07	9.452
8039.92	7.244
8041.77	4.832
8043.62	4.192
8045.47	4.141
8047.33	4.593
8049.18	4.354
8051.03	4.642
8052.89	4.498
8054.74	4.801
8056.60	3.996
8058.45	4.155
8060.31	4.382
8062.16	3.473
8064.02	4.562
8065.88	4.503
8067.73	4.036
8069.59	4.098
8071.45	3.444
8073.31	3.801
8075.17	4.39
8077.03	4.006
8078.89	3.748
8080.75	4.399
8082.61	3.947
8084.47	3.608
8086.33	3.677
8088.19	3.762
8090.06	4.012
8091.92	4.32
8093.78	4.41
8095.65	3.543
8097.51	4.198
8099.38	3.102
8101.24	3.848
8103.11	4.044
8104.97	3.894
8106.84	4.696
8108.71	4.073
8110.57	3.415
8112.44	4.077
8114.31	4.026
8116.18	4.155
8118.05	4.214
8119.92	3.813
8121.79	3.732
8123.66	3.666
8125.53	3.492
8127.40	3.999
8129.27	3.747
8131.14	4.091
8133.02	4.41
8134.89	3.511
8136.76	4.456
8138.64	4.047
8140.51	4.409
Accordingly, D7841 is 0.42 angstrom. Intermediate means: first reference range 4.1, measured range 4.09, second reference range 4.15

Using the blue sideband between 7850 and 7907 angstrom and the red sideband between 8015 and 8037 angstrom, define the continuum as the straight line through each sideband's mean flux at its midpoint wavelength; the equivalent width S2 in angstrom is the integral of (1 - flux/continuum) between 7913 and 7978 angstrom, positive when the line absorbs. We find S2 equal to 8.2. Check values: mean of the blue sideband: 4.06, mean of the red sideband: 5.73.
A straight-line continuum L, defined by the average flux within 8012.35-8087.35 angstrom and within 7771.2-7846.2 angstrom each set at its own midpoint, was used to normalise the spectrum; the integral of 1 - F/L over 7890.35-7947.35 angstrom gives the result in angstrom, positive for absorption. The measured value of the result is 4.44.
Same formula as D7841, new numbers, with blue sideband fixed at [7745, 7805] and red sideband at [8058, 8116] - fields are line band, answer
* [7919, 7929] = -0.72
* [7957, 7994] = -3.35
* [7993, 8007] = -1.91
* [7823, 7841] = 1.30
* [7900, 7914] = -0.97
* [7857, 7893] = 0.76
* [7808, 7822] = -1.01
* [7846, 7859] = -0.31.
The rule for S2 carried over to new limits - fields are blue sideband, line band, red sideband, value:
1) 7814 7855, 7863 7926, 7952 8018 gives 5.0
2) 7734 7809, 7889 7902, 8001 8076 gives 2.2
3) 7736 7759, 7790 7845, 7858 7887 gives -1.3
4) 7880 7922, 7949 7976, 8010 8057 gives 4.6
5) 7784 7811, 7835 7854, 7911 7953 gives -0.3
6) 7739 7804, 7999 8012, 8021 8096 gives -4.6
